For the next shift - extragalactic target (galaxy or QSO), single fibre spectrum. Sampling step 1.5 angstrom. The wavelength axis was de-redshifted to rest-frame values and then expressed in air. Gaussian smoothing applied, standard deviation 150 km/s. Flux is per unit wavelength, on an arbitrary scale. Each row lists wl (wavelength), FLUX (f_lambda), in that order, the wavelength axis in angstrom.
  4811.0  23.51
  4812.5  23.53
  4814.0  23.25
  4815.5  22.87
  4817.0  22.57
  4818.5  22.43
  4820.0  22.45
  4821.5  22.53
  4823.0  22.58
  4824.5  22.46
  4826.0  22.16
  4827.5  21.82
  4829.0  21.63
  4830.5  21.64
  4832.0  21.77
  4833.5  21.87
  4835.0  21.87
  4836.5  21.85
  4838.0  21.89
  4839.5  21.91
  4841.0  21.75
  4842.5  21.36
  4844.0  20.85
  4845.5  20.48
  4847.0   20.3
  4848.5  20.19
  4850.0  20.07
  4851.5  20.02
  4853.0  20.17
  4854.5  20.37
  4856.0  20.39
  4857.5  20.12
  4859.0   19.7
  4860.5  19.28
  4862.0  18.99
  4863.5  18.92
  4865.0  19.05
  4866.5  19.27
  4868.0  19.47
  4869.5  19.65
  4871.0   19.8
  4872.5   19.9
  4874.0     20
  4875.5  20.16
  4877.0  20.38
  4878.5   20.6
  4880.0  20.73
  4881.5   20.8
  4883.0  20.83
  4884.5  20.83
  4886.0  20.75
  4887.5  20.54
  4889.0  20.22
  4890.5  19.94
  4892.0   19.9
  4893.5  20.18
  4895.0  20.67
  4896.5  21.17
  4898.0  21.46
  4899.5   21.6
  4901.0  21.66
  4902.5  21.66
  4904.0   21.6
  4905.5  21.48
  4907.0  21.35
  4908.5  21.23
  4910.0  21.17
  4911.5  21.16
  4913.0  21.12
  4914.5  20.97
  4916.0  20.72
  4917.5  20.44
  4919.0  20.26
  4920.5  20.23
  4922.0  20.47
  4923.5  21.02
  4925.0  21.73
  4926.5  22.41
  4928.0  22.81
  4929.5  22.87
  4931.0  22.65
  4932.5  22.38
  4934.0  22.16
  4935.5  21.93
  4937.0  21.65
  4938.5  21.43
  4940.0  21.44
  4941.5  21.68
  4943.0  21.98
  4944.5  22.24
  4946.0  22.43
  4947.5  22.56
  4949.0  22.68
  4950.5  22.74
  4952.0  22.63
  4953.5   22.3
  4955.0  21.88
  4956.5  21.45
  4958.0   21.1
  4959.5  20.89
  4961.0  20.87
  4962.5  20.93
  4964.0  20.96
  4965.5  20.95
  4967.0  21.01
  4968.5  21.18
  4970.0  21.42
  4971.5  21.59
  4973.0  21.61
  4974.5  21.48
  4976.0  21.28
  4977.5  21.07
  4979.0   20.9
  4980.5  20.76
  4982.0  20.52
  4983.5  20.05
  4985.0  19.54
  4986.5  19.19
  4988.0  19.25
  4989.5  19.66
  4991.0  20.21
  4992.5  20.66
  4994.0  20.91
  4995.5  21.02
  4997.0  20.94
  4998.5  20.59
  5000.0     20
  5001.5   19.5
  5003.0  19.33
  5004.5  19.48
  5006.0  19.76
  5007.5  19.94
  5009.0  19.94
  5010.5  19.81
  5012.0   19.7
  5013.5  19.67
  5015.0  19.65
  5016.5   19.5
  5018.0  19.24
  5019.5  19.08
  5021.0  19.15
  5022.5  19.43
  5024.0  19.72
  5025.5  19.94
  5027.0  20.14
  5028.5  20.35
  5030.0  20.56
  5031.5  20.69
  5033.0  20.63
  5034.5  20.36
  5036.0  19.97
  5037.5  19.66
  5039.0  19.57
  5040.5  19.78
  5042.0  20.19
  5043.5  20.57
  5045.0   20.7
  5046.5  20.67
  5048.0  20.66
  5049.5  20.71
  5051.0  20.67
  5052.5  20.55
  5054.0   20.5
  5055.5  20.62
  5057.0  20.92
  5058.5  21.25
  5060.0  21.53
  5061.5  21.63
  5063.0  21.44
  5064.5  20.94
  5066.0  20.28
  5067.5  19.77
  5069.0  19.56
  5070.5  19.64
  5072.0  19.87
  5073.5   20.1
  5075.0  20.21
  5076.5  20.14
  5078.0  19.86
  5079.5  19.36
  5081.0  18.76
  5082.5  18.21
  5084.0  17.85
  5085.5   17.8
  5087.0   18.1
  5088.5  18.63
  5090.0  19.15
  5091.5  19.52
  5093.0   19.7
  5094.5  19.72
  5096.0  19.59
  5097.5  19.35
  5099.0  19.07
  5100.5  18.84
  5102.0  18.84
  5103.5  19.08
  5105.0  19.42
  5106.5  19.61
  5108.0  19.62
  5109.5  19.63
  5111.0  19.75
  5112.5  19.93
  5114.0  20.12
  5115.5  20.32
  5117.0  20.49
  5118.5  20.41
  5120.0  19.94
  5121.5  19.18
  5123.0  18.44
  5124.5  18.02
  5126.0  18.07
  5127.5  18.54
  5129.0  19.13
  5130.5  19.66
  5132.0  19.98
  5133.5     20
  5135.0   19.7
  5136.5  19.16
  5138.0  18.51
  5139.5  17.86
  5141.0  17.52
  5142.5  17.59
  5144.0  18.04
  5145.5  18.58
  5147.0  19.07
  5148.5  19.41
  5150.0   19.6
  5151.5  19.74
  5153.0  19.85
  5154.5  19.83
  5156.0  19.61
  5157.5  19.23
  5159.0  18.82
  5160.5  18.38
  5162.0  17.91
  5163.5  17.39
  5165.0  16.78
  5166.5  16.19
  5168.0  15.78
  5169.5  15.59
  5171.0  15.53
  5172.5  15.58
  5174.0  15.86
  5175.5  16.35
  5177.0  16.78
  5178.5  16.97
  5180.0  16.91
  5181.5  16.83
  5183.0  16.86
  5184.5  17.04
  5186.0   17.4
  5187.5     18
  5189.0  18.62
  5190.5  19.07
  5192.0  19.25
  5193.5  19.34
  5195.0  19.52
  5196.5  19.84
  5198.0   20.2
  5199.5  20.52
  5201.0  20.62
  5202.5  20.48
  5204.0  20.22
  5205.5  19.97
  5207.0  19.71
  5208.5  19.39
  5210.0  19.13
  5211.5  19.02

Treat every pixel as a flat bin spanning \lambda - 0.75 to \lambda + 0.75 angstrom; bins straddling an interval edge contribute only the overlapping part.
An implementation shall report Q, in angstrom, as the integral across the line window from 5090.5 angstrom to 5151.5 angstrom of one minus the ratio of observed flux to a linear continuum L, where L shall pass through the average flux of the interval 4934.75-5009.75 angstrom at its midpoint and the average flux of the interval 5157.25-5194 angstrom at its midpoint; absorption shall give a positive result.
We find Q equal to -3.2 angstrom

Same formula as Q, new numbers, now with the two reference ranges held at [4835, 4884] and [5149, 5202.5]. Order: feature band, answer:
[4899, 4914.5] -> -1.08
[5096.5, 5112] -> -0.62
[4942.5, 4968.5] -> -2.75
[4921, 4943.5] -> -2.37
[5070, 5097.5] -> -0.73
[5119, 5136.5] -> -0.70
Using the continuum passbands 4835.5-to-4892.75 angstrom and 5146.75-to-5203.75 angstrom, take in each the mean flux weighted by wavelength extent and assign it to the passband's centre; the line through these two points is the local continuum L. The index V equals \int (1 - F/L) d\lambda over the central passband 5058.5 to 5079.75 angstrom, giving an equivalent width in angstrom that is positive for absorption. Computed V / -1.6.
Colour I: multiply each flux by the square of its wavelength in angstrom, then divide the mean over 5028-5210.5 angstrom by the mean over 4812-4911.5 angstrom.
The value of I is 1.0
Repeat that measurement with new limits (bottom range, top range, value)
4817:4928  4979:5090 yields 1.02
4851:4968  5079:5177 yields 0.97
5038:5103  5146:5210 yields 0.96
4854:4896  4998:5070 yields 1.07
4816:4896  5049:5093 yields 1.05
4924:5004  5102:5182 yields 0.93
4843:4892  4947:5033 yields 1.07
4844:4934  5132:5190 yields 0.96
